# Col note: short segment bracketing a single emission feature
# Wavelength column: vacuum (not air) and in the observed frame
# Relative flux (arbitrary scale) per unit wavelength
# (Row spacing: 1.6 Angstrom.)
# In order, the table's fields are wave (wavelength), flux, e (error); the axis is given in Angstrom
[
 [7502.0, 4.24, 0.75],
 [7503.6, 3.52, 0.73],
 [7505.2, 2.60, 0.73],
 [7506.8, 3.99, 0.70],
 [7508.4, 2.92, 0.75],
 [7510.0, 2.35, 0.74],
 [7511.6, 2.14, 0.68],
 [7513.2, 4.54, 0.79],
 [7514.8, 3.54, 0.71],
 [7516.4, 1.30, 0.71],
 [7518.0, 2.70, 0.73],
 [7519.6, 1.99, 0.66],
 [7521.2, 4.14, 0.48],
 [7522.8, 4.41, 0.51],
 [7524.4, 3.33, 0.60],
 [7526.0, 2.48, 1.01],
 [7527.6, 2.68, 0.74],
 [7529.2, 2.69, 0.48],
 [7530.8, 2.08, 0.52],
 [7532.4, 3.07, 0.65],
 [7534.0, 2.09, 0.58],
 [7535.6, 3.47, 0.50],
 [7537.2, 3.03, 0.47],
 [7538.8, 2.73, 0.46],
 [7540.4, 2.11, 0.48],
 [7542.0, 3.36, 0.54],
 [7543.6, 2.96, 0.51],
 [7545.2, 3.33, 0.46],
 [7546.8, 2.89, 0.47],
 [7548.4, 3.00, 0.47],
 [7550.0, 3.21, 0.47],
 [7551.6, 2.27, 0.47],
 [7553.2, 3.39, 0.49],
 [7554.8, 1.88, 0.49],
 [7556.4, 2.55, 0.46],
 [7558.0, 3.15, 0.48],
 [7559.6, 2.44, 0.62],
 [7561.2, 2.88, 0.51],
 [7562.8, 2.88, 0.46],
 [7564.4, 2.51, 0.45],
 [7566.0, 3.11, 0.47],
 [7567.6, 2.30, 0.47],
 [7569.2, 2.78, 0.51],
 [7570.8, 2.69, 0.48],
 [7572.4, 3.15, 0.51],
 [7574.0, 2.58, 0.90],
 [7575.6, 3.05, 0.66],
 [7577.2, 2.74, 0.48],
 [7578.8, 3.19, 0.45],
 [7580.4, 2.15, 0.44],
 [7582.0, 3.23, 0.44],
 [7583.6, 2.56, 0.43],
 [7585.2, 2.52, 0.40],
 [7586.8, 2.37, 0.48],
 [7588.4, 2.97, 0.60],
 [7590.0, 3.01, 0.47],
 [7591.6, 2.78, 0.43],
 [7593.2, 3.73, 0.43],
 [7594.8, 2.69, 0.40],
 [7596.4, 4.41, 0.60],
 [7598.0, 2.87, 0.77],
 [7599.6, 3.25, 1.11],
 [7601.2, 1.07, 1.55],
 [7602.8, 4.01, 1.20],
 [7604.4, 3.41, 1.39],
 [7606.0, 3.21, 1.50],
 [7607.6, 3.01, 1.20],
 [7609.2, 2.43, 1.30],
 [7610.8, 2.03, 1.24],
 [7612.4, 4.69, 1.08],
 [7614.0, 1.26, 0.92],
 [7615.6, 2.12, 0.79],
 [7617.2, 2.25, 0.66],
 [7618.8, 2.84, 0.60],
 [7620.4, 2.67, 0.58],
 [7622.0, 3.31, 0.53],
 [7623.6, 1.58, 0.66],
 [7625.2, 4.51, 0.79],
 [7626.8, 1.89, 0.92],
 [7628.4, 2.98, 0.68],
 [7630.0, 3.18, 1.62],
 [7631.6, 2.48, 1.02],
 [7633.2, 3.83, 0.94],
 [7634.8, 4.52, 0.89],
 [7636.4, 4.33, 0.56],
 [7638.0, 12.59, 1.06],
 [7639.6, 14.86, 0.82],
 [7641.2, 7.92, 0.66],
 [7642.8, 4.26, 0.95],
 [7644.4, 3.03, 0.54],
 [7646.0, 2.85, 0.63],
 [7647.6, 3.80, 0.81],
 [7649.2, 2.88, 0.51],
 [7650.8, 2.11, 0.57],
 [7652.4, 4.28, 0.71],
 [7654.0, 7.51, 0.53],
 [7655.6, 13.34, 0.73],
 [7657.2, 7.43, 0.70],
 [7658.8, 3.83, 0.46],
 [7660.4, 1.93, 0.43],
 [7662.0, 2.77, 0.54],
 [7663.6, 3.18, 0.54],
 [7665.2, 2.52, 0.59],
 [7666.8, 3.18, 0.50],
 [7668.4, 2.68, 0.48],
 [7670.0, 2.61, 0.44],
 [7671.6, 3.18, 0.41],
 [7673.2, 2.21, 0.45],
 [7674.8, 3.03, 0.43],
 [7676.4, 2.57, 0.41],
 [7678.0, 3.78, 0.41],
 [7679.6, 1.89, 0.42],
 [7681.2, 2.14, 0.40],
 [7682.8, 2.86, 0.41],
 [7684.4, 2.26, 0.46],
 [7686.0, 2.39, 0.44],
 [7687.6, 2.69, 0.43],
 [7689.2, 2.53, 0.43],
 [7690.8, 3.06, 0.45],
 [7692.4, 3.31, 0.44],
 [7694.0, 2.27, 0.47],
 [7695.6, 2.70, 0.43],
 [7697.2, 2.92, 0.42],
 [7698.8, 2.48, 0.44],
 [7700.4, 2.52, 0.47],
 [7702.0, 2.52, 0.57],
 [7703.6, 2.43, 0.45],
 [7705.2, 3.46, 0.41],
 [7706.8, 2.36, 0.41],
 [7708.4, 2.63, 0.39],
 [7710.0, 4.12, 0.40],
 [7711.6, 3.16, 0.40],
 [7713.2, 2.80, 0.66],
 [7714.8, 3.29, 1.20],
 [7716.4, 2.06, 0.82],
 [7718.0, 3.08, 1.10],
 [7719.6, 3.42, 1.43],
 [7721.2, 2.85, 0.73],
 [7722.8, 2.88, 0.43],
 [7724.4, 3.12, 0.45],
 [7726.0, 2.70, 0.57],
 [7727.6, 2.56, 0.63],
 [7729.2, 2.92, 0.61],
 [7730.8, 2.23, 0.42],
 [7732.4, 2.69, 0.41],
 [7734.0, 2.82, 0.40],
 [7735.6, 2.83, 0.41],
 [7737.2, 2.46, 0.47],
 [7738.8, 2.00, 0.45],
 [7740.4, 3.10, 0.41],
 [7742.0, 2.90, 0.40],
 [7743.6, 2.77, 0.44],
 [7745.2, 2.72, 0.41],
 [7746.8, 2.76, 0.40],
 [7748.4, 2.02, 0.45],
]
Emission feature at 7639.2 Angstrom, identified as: [S II] 6716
